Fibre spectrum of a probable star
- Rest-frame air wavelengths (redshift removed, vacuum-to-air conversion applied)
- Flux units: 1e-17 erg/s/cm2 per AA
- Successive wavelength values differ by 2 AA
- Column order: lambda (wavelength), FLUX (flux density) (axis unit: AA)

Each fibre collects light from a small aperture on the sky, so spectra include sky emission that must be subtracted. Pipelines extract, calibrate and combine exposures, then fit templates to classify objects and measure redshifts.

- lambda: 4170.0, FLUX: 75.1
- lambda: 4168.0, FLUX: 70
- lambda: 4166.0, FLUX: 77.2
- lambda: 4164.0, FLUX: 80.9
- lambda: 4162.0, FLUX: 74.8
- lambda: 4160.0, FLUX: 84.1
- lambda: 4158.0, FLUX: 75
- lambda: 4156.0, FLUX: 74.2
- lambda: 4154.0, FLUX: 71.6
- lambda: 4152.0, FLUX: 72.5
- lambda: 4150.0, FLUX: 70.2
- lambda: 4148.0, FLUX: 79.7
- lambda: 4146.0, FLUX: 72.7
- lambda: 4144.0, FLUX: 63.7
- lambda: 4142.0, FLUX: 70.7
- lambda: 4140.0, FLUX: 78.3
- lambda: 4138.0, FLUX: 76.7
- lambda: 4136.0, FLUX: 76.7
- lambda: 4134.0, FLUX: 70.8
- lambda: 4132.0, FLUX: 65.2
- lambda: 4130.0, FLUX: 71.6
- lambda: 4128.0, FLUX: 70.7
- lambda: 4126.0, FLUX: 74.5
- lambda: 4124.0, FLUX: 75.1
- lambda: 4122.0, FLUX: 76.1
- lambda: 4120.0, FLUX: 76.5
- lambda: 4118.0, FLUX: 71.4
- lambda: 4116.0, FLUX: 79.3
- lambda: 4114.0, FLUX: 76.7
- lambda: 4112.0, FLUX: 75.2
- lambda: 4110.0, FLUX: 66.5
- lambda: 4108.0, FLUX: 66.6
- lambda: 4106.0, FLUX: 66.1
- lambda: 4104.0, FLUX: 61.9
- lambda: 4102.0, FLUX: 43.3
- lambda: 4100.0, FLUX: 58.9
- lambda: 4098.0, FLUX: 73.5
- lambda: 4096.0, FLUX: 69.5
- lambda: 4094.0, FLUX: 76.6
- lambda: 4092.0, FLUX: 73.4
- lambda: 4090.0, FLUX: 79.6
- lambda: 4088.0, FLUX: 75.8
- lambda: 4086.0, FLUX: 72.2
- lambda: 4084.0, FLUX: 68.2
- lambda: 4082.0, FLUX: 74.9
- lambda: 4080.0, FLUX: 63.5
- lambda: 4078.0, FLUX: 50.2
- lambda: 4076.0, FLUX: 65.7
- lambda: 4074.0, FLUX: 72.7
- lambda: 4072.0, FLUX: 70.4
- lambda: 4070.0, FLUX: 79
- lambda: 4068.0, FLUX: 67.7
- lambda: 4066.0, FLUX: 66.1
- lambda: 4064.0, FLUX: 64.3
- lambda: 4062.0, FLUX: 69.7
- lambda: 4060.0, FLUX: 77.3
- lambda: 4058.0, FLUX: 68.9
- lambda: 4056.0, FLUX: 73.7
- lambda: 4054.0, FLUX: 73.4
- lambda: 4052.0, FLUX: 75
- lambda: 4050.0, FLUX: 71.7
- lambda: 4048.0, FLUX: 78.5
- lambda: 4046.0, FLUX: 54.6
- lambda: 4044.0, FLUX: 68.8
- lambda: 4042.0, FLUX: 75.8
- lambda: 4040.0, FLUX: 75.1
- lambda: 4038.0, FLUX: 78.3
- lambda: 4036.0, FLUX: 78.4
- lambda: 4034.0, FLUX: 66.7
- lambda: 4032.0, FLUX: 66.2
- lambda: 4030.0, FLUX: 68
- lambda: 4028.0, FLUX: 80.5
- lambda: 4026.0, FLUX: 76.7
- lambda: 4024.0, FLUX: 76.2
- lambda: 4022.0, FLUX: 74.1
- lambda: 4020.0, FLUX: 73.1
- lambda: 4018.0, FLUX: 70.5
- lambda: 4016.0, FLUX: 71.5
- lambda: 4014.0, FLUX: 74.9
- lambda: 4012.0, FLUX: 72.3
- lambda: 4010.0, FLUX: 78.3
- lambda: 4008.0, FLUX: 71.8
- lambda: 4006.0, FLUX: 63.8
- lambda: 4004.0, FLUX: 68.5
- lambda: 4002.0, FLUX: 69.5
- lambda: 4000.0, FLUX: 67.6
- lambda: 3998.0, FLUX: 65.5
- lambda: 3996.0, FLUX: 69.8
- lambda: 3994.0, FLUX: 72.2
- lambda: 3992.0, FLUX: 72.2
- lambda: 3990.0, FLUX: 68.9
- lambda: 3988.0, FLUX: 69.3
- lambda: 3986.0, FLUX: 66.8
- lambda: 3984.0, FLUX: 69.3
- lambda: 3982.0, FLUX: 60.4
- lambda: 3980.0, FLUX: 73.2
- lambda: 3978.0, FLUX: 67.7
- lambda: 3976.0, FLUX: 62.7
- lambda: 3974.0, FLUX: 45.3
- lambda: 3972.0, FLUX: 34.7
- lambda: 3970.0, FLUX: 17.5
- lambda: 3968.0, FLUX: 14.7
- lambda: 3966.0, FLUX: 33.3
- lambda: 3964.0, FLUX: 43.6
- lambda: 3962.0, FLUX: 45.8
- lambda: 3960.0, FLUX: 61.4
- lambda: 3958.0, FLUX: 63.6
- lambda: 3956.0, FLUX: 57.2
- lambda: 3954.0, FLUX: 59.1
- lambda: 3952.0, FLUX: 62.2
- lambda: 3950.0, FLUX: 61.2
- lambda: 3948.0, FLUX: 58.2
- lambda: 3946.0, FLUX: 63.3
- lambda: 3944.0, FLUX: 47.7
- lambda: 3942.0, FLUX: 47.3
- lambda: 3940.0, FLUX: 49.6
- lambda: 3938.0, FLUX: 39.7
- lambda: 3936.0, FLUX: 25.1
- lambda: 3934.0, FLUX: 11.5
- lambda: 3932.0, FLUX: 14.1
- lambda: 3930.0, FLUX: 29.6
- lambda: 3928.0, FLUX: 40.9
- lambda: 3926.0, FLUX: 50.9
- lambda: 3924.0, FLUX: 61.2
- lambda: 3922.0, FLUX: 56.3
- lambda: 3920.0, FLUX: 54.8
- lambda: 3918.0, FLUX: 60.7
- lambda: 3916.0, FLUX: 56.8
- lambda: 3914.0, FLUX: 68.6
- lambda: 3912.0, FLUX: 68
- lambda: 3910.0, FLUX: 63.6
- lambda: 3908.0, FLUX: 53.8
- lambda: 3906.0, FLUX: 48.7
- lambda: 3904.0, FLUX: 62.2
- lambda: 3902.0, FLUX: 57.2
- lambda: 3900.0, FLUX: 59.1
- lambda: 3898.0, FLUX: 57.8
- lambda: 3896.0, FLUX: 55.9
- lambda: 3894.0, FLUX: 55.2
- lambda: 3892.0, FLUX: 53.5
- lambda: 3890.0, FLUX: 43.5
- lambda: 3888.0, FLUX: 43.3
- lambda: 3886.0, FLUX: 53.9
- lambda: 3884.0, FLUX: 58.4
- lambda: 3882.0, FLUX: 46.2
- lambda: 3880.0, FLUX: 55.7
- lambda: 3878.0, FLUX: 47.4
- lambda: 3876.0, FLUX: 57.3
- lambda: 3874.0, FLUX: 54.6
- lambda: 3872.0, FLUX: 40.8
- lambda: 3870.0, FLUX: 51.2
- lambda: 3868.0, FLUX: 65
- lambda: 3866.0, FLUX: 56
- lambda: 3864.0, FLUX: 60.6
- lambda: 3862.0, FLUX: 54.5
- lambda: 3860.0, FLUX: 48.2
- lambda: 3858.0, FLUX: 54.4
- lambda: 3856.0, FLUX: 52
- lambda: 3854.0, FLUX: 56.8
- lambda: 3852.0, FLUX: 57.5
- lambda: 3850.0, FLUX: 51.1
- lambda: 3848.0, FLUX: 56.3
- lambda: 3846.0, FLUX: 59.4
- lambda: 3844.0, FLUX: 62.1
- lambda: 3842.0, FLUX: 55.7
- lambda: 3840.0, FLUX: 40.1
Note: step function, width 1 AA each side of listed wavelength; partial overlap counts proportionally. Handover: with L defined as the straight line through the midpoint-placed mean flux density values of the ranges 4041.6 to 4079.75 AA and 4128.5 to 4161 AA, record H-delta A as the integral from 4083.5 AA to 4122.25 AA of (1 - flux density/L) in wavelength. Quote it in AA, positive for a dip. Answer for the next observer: 0.60 AA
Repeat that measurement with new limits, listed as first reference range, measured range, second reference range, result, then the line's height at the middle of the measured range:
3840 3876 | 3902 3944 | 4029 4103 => 7.7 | 59.5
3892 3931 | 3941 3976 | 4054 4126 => 6.5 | 59.5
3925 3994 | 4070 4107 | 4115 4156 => -0.5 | 67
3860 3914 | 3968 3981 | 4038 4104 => 3.1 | 61.9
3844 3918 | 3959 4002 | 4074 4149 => 3.8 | 61.9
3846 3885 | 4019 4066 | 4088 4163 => -4.3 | 66.2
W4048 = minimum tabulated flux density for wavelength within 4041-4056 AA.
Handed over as 54.6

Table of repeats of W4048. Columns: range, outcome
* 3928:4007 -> 11.5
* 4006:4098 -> 50.2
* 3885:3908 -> 43.3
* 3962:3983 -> 14.7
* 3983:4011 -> 63.8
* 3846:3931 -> 29.6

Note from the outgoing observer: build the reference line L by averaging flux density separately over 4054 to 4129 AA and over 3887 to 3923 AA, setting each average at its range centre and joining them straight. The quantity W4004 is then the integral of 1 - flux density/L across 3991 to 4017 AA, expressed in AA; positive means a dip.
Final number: -2.8 AA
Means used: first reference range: 56.6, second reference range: 70.1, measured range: 70.6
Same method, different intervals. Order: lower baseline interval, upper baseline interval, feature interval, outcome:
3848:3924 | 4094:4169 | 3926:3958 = 7.55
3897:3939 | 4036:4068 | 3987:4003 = -1.86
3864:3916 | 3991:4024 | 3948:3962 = 0.98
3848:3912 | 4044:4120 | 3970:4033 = -3.99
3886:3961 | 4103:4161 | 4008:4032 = -4.74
